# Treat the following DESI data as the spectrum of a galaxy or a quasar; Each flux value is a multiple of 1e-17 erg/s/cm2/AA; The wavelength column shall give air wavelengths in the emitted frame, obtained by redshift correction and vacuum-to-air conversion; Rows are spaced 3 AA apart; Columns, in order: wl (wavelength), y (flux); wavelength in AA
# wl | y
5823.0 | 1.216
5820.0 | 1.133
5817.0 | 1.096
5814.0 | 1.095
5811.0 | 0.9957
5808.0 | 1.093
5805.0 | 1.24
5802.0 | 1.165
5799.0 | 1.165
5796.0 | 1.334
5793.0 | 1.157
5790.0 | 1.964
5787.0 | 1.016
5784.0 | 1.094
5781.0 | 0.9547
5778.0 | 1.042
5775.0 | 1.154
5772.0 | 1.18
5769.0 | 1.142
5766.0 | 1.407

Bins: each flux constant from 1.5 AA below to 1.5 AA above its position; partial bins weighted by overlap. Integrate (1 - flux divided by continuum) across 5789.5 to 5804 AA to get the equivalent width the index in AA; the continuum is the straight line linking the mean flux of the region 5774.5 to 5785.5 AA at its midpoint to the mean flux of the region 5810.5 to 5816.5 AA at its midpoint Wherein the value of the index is -3.5 AA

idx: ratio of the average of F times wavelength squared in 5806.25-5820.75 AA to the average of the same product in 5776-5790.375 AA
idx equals 0.95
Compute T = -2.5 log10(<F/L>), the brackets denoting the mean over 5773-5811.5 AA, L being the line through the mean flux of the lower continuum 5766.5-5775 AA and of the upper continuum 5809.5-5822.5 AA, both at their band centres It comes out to -0.04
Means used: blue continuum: 1.19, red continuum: 1.09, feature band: 1.19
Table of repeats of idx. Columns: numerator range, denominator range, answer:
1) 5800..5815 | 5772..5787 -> 1.06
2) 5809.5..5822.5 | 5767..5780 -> 0.98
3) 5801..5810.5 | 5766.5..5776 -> 0.98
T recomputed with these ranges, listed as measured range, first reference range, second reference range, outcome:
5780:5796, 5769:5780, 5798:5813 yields -0.120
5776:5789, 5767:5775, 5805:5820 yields 0.082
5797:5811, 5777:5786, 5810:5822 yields -0.084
